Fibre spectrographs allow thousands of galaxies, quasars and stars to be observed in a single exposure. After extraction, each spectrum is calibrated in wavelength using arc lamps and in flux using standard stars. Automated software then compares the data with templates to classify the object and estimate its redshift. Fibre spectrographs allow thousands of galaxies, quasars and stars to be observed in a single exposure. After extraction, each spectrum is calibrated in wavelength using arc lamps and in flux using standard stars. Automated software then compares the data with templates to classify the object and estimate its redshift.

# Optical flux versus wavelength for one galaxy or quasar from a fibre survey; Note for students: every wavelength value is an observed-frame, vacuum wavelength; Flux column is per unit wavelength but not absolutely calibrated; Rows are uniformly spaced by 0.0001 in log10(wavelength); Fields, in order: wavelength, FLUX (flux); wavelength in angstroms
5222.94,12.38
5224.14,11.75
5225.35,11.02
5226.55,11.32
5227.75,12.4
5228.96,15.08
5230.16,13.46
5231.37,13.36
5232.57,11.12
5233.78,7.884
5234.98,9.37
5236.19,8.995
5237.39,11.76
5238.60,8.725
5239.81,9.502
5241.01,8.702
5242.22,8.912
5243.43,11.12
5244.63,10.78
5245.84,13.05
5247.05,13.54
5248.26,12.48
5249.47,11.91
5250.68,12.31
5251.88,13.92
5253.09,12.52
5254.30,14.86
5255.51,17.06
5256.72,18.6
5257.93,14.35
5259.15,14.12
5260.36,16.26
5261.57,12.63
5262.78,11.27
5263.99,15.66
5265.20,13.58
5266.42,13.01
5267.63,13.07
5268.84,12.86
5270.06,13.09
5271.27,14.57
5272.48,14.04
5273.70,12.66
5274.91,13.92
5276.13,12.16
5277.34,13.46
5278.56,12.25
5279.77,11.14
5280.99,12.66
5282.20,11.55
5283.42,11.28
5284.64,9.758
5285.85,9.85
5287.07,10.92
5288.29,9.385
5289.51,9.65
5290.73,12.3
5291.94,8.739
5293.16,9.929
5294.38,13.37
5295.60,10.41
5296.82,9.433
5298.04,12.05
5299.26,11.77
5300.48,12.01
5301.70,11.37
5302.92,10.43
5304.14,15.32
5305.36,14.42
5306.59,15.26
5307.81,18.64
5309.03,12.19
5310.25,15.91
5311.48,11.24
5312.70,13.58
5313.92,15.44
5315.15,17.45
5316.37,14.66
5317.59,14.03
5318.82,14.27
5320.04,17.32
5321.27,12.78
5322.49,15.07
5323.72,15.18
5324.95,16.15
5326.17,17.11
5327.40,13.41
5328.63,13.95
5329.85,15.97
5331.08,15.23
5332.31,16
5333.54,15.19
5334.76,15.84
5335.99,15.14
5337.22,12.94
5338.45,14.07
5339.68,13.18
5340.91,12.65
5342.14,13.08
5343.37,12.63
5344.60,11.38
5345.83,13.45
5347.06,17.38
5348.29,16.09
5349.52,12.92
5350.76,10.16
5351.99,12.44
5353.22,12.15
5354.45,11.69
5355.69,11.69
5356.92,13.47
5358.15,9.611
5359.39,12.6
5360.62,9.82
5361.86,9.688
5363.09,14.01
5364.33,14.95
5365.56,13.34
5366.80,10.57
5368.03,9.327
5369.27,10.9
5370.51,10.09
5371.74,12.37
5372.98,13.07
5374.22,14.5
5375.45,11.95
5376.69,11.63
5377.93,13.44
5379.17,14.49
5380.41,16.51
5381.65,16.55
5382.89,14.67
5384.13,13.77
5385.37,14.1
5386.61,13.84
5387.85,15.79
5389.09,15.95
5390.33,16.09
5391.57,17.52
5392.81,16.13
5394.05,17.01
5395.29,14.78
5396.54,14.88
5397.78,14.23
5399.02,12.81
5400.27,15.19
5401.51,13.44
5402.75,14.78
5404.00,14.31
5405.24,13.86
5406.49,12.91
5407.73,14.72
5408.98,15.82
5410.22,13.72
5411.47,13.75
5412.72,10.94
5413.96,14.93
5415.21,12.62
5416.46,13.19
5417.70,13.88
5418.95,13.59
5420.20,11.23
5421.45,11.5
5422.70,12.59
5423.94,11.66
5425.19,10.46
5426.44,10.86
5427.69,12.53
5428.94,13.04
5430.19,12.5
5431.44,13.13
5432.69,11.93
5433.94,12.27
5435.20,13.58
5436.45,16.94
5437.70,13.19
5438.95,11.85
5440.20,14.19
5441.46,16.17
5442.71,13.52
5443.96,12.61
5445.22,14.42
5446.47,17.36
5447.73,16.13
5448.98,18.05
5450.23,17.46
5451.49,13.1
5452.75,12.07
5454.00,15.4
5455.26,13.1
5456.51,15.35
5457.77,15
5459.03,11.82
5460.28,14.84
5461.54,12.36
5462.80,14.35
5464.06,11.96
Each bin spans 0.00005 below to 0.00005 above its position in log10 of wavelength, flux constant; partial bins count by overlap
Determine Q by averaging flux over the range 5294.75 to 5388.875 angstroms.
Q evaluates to 13.5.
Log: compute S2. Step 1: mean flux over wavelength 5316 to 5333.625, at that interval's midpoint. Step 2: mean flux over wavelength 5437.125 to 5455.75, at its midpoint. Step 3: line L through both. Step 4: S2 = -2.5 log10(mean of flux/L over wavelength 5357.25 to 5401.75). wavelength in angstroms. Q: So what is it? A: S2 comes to 0.10 mag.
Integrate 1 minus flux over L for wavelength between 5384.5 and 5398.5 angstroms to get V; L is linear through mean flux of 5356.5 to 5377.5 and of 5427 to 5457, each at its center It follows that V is -3.1 angstroms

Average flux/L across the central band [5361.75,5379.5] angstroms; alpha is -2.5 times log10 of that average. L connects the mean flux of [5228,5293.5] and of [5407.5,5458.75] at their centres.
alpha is 0.07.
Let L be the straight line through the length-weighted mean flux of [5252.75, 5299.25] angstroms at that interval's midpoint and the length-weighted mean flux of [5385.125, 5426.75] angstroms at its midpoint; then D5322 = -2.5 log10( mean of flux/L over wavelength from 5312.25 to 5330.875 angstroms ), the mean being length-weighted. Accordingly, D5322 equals -0.159 mag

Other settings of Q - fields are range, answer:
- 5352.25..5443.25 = 13.4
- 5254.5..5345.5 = 13.4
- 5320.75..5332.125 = 15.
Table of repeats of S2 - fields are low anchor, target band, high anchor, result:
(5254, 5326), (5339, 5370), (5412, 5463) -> 0.09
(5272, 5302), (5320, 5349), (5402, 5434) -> -0.21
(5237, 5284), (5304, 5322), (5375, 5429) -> -0.12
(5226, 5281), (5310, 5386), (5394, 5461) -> -0.03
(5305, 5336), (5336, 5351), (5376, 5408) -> 0.11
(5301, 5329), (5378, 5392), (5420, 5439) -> -0.15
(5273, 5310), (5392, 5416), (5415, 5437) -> -0.14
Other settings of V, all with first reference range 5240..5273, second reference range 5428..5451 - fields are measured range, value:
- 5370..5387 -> 0.4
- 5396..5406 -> -0.1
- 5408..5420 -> 0.5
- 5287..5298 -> 2.4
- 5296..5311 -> 0.4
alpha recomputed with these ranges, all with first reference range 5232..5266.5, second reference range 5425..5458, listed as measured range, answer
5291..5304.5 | 0.13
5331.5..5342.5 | -0.09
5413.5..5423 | 0.07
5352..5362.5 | 0.16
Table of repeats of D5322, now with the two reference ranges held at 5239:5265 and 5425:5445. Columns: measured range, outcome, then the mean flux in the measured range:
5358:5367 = 0.09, 12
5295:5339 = -0.09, 14.2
